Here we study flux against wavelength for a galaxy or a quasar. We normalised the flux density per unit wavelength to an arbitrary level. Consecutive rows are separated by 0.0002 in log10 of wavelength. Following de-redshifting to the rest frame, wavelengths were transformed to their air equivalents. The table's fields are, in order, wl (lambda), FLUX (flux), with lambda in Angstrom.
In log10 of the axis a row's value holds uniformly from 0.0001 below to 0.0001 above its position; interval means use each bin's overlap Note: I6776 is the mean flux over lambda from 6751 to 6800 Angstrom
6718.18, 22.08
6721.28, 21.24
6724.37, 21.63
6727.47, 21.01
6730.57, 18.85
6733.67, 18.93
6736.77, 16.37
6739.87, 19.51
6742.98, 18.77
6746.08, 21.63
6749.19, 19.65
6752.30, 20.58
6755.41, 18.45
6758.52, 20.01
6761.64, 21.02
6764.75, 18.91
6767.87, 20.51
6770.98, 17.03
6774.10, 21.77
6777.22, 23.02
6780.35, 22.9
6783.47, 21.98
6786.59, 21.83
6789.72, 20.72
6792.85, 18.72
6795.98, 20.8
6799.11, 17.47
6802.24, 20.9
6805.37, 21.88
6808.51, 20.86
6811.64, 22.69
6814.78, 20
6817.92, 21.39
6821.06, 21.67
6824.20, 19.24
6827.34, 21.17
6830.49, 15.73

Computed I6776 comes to 20.4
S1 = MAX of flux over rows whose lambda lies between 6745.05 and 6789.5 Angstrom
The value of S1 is 23.02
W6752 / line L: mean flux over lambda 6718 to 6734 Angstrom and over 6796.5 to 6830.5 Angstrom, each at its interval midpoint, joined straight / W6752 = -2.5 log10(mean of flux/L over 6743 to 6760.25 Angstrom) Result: 0.03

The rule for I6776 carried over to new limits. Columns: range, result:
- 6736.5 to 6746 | 19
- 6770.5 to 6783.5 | 21.6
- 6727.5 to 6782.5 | 19.9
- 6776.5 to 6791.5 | 22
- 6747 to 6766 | 19.8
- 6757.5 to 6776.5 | 20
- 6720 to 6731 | 20.9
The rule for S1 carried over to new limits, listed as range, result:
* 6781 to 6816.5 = 22.69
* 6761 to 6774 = 21.02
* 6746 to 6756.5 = 21.63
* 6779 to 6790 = 22.9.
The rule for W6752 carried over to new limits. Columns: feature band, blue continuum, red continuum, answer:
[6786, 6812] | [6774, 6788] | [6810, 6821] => 0.07 mag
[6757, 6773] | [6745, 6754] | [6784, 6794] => 0.05 mag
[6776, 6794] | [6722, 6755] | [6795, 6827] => -0.06 mag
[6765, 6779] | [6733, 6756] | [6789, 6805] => -0.05 mag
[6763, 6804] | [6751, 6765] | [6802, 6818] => 0.00 mag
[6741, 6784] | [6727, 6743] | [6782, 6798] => -0.04 mag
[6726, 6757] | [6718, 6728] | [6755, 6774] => 0.07 mag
